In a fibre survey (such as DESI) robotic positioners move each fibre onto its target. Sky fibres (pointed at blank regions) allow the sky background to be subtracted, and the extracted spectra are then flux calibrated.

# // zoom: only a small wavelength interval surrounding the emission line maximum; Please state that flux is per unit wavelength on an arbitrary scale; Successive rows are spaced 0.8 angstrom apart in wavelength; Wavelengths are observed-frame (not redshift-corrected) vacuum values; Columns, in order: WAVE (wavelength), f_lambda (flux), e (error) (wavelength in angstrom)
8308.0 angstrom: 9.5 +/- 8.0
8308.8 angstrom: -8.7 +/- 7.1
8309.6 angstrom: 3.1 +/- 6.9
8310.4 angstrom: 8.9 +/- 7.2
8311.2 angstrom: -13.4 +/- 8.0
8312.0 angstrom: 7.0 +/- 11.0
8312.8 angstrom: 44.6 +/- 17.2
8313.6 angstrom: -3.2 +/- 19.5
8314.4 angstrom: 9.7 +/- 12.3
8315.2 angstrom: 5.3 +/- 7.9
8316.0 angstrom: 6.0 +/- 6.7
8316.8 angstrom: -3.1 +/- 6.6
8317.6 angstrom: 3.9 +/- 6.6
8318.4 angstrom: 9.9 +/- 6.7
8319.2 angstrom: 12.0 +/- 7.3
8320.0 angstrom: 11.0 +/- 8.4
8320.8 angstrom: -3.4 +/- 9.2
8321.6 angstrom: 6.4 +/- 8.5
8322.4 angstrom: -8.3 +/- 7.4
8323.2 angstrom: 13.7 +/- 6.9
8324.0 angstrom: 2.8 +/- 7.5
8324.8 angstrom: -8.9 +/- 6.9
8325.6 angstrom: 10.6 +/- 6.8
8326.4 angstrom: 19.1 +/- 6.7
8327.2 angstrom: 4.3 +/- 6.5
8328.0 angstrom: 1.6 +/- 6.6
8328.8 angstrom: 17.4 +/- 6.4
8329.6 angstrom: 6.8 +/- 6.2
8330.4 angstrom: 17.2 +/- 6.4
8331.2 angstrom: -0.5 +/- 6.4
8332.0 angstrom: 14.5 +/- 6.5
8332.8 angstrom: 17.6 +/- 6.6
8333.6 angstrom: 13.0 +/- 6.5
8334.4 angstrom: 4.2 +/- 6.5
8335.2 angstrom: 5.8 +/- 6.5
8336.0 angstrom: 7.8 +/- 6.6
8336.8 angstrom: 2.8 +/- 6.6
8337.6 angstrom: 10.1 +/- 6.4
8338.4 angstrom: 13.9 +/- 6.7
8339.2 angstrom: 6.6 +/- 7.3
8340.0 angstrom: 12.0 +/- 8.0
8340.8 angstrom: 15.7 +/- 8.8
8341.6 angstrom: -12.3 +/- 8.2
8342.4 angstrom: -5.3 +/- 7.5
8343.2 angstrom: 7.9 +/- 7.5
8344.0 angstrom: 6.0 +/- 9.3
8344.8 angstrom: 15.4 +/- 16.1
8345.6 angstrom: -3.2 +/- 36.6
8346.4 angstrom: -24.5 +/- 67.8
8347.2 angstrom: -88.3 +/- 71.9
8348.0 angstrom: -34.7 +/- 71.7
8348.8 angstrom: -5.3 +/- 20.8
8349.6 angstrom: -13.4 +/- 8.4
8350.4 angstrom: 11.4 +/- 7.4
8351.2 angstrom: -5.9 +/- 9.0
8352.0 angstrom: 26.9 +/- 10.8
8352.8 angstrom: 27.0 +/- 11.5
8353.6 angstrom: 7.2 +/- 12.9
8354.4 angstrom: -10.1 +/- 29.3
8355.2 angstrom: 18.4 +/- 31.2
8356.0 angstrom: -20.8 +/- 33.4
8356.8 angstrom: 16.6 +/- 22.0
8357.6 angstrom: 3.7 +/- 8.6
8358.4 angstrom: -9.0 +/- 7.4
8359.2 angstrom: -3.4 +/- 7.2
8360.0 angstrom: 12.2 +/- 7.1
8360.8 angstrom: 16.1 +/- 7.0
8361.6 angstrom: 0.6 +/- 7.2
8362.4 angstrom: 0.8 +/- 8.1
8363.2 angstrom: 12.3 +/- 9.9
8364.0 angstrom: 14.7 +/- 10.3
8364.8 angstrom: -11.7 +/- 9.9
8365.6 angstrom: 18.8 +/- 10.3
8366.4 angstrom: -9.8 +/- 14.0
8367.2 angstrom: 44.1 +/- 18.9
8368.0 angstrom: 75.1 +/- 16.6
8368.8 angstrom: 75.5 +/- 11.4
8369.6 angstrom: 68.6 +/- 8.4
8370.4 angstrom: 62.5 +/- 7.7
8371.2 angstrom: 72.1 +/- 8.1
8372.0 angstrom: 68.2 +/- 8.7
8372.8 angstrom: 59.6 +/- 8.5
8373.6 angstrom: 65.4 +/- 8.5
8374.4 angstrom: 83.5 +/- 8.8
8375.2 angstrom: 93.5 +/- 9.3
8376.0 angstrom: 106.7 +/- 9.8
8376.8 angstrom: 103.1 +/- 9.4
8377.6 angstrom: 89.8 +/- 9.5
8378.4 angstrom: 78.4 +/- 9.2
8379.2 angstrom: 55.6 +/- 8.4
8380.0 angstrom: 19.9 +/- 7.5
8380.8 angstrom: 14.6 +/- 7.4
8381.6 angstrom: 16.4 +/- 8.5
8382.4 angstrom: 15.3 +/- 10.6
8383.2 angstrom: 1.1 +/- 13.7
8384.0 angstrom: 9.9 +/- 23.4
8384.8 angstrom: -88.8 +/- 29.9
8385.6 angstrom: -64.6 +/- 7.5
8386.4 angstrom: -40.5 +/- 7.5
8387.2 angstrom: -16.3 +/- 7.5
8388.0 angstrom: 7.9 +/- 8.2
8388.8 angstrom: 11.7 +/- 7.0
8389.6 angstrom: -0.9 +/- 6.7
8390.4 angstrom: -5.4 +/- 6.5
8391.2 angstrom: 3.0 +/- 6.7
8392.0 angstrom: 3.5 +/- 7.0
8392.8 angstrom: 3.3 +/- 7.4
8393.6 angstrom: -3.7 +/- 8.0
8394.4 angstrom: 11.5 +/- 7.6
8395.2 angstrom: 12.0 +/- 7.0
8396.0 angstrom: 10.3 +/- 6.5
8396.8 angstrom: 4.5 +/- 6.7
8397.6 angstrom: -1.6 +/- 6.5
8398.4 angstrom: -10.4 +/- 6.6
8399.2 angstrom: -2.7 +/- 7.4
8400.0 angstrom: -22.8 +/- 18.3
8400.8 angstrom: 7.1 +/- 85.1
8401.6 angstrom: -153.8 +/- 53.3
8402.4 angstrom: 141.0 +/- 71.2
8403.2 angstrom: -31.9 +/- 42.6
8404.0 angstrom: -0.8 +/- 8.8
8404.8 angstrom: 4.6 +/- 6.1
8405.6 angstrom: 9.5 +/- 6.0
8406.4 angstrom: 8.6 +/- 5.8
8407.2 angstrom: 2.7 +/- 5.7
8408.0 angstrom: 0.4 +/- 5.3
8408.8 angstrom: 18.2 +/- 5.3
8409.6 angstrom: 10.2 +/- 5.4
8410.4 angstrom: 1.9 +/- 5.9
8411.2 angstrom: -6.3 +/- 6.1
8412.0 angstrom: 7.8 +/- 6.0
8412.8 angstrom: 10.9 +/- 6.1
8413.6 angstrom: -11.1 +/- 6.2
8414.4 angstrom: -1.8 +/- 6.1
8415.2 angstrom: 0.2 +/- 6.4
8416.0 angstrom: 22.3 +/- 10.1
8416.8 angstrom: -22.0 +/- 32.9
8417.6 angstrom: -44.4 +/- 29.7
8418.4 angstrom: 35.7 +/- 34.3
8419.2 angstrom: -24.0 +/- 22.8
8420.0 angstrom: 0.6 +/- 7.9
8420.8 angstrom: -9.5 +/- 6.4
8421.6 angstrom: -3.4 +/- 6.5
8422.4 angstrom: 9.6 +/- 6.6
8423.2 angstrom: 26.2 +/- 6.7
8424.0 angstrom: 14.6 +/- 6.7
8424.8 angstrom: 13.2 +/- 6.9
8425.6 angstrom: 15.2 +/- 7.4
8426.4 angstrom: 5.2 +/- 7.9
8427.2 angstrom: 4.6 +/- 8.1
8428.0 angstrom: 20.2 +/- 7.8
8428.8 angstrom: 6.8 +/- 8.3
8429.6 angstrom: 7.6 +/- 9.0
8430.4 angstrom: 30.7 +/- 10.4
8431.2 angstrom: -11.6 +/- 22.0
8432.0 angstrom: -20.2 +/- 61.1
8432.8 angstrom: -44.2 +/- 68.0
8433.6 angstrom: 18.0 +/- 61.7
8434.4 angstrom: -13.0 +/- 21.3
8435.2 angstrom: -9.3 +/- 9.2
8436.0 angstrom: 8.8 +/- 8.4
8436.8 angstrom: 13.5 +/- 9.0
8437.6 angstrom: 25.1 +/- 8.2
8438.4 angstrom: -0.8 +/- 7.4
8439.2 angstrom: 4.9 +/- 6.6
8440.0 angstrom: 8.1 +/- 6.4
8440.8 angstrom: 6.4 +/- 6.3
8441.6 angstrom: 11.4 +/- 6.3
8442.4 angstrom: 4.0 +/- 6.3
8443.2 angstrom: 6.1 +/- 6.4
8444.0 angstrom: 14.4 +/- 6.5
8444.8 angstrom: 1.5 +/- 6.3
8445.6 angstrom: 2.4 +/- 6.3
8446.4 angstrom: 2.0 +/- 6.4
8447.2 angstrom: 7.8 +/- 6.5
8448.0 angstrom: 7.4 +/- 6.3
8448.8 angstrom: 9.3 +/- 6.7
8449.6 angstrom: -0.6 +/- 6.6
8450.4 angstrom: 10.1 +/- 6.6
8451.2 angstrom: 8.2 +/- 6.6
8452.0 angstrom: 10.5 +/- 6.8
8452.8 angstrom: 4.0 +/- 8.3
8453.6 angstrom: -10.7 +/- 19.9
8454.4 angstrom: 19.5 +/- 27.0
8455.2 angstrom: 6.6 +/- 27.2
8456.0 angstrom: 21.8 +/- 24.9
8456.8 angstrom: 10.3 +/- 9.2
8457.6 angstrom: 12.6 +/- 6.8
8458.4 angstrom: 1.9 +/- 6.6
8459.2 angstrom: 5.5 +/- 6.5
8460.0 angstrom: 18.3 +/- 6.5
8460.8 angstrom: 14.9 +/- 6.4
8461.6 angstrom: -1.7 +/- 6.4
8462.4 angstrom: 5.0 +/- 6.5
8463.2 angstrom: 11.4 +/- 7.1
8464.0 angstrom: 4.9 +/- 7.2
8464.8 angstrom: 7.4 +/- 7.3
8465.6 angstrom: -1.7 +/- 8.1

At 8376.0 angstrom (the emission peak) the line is [O II]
